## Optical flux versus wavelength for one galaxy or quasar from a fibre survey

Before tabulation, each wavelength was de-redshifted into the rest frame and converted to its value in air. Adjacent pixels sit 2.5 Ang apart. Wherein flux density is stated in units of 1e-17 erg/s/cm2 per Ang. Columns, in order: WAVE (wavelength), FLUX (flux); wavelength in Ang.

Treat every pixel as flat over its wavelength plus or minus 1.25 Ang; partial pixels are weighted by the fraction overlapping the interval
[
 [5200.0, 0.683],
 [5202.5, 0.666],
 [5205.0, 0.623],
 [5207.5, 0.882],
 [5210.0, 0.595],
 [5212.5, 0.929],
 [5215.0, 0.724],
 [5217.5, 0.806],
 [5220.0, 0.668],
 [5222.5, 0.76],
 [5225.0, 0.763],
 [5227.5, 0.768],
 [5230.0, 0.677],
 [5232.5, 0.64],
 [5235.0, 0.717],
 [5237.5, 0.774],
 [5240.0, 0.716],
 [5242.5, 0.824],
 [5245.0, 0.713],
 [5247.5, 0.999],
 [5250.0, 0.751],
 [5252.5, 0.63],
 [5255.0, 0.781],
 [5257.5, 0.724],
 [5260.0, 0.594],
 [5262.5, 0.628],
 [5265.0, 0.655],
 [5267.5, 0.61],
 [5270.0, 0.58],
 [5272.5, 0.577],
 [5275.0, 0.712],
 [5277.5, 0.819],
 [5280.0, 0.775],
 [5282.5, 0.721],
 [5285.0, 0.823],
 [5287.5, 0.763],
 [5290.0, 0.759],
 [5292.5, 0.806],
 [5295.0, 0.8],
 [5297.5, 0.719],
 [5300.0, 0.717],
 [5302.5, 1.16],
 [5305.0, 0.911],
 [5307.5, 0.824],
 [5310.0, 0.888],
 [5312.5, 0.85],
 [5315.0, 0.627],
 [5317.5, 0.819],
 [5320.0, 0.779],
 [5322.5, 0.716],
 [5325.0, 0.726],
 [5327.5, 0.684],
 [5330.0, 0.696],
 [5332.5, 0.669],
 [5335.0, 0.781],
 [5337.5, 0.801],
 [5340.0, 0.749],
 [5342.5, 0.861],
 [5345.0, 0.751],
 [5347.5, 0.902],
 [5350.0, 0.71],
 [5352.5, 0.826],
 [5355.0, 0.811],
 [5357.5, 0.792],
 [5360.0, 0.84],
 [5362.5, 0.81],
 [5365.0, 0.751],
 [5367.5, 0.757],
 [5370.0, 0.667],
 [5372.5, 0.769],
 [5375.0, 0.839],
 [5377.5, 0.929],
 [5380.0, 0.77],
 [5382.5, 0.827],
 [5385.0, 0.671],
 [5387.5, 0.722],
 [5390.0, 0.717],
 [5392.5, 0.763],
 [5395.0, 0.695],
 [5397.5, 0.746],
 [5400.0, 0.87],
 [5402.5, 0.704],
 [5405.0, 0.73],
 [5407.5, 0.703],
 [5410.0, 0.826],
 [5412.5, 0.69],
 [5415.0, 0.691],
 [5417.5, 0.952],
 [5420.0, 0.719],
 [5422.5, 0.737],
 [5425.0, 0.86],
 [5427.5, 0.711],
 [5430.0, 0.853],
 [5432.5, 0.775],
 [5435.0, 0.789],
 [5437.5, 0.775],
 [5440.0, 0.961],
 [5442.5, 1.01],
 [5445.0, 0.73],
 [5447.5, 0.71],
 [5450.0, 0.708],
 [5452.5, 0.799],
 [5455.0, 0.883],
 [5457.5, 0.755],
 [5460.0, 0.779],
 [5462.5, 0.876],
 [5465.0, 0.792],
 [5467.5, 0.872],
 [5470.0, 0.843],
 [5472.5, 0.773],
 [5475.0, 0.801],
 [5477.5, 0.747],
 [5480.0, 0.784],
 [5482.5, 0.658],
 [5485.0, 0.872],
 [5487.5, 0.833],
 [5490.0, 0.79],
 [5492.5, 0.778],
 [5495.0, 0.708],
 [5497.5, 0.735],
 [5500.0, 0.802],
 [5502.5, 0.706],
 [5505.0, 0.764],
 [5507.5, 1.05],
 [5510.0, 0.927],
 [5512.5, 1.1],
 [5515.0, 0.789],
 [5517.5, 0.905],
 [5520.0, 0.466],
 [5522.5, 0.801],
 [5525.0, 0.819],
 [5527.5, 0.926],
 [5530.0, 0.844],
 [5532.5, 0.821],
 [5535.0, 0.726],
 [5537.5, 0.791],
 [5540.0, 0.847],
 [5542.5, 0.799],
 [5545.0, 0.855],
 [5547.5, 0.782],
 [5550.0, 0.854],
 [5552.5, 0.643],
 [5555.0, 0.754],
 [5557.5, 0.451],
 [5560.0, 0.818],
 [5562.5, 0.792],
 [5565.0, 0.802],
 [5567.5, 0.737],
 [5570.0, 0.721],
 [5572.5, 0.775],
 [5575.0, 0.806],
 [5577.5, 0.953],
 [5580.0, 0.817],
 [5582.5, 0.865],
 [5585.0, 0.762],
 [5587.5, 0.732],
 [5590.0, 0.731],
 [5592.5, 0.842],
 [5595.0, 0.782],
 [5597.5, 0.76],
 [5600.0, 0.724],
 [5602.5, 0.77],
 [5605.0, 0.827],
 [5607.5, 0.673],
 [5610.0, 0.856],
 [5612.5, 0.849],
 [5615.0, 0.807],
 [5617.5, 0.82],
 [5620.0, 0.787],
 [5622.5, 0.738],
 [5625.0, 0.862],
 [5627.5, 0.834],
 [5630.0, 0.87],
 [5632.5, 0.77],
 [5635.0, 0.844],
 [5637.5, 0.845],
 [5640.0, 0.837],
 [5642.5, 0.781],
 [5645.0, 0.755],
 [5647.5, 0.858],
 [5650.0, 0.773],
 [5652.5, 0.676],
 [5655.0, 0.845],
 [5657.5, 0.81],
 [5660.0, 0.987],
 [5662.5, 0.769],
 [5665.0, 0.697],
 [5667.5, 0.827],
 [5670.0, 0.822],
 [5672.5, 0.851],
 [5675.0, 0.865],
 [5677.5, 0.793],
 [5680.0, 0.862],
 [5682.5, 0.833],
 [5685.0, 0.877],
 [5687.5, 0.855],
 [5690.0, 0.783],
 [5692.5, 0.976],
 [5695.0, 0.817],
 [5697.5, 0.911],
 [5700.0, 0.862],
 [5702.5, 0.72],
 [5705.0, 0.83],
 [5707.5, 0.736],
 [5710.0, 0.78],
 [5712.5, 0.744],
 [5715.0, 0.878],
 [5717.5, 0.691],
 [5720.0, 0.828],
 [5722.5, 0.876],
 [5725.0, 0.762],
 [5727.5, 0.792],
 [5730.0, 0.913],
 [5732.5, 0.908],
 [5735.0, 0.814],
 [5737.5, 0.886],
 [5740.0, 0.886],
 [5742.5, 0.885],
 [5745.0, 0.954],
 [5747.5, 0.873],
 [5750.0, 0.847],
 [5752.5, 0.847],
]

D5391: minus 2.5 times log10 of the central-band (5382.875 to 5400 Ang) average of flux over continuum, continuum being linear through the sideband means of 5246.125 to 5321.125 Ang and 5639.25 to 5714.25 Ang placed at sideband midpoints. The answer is 0.058 mag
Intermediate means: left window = 0.76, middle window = 0.736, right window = 0.818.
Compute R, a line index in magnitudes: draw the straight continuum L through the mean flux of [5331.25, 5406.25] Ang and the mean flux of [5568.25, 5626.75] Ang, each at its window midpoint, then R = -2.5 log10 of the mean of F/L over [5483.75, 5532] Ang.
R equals -0.05 mag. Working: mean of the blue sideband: 0.774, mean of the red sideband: 0.794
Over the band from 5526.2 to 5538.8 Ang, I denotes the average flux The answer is 0.822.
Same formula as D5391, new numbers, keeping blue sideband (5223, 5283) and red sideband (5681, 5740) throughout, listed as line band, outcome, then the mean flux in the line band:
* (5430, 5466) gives -0.07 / 0.812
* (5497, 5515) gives -0.12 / 0.869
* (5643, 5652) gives 0.04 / 0.784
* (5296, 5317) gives -0.15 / 0.836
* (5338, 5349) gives -0.10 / 0.812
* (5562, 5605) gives 0.01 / 0.788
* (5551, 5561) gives 0.19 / 0.667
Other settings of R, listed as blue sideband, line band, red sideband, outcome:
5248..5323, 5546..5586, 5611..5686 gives 0.04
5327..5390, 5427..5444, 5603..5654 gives -0.08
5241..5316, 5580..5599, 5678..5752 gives 0.04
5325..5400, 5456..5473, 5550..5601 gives -0.07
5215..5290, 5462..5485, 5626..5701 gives -0.02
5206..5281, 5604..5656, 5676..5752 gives 0.02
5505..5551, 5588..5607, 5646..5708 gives 0.08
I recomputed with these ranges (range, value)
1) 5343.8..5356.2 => 0.8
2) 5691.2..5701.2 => 0.891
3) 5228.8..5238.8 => 0.702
